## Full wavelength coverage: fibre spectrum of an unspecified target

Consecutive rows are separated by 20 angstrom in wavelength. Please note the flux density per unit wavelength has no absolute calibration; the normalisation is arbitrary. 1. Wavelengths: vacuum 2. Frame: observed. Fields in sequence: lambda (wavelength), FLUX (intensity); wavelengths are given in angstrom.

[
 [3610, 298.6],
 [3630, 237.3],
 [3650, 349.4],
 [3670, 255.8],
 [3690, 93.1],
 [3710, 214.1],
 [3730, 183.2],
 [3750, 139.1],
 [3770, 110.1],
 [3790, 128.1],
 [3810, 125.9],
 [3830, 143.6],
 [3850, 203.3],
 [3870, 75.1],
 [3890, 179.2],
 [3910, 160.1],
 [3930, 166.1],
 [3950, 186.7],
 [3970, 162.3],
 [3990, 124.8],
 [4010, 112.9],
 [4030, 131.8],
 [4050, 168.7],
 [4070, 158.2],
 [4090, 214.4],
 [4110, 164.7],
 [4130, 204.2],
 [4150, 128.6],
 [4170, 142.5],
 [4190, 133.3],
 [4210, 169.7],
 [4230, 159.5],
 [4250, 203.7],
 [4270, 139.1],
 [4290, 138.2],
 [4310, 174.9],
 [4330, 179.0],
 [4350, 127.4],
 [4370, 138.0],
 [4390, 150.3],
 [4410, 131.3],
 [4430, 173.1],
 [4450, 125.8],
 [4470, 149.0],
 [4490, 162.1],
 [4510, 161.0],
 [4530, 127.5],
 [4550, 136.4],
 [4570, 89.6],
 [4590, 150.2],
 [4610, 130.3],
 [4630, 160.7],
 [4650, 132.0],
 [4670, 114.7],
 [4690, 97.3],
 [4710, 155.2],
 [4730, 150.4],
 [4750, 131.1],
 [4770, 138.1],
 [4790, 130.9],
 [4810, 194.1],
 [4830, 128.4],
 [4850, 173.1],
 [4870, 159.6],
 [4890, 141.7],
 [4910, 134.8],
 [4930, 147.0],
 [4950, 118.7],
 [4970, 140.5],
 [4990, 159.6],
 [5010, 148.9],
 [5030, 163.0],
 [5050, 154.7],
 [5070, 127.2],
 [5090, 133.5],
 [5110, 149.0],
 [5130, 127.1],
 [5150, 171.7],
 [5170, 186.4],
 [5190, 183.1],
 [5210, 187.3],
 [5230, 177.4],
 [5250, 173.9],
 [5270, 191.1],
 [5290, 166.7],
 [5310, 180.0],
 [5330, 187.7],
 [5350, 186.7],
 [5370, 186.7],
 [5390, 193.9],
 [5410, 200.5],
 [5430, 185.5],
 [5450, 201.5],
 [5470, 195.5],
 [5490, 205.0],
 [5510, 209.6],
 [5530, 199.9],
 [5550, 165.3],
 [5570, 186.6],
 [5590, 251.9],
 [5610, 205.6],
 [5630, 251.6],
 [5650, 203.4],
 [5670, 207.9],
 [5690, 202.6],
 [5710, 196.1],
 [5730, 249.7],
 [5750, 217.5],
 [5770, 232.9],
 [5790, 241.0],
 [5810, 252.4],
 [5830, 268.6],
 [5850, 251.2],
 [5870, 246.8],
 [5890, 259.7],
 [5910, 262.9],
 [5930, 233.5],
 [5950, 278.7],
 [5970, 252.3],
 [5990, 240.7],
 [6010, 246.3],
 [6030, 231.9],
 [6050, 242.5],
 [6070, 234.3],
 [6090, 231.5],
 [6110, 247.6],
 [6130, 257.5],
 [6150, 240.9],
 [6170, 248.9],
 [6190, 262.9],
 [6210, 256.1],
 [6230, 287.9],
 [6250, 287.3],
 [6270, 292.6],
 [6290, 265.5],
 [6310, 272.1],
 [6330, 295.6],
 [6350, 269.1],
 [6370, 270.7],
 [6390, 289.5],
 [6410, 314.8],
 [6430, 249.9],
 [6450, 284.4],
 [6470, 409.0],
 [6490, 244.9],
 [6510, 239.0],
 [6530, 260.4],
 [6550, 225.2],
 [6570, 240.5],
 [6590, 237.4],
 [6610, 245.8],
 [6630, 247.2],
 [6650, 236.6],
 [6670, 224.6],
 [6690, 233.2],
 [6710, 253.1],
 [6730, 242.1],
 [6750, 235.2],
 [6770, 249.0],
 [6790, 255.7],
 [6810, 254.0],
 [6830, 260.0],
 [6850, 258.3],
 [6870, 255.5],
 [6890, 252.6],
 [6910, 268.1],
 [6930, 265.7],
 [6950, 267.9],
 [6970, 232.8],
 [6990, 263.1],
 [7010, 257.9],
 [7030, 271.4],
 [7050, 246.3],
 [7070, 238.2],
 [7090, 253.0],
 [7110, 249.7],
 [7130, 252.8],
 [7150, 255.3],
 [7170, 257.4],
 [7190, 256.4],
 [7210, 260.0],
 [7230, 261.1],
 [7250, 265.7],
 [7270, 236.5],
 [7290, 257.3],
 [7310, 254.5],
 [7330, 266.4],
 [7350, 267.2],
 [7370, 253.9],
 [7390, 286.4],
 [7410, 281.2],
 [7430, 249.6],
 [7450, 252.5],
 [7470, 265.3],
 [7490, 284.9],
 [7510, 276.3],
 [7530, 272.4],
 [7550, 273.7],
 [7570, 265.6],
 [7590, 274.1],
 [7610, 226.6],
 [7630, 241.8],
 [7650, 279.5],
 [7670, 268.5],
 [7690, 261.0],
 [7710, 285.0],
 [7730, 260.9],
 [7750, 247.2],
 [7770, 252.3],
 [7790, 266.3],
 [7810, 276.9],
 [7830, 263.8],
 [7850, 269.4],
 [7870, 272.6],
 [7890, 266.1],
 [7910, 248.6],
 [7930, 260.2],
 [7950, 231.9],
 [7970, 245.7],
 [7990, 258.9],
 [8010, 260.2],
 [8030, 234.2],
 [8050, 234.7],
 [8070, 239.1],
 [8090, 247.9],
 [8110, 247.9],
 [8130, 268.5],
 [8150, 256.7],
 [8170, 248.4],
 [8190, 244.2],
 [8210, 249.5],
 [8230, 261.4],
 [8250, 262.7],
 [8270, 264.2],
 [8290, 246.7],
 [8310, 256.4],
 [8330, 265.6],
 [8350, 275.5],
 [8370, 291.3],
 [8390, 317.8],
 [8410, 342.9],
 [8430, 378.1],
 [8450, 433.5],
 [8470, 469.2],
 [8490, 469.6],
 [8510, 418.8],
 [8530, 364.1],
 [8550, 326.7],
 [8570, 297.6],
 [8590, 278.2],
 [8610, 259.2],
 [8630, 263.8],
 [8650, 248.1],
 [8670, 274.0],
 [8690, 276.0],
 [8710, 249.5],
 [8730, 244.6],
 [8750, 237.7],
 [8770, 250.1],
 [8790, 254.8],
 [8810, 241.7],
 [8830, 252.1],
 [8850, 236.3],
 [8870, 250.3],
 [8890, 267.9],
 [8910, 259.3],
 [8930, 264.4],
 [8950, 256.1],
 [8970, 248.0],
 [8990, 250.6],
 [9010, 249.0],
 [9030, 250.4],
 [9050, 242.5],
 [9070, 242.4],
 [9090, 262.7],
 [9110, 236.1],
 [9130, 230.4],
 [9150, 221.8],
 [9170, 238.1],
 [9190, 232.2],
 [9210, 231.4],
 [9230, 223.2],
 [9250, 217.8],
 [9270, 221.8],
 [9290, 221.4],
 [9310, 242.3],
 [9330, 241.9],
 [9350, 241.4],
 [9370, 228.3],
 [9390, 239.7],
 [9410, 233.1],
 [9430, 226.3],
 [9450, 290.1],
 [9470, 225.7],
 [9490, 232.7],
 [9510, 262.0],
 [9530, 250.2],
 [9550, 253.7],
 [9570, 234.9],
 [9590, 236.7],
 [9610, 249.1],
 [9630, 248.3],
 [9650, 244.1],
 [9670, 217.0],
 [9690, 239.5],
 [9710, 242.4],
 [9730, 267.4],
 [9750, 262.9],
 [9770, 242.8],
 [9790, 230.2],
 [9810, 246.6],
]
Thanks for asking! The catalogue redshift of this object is 0.290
